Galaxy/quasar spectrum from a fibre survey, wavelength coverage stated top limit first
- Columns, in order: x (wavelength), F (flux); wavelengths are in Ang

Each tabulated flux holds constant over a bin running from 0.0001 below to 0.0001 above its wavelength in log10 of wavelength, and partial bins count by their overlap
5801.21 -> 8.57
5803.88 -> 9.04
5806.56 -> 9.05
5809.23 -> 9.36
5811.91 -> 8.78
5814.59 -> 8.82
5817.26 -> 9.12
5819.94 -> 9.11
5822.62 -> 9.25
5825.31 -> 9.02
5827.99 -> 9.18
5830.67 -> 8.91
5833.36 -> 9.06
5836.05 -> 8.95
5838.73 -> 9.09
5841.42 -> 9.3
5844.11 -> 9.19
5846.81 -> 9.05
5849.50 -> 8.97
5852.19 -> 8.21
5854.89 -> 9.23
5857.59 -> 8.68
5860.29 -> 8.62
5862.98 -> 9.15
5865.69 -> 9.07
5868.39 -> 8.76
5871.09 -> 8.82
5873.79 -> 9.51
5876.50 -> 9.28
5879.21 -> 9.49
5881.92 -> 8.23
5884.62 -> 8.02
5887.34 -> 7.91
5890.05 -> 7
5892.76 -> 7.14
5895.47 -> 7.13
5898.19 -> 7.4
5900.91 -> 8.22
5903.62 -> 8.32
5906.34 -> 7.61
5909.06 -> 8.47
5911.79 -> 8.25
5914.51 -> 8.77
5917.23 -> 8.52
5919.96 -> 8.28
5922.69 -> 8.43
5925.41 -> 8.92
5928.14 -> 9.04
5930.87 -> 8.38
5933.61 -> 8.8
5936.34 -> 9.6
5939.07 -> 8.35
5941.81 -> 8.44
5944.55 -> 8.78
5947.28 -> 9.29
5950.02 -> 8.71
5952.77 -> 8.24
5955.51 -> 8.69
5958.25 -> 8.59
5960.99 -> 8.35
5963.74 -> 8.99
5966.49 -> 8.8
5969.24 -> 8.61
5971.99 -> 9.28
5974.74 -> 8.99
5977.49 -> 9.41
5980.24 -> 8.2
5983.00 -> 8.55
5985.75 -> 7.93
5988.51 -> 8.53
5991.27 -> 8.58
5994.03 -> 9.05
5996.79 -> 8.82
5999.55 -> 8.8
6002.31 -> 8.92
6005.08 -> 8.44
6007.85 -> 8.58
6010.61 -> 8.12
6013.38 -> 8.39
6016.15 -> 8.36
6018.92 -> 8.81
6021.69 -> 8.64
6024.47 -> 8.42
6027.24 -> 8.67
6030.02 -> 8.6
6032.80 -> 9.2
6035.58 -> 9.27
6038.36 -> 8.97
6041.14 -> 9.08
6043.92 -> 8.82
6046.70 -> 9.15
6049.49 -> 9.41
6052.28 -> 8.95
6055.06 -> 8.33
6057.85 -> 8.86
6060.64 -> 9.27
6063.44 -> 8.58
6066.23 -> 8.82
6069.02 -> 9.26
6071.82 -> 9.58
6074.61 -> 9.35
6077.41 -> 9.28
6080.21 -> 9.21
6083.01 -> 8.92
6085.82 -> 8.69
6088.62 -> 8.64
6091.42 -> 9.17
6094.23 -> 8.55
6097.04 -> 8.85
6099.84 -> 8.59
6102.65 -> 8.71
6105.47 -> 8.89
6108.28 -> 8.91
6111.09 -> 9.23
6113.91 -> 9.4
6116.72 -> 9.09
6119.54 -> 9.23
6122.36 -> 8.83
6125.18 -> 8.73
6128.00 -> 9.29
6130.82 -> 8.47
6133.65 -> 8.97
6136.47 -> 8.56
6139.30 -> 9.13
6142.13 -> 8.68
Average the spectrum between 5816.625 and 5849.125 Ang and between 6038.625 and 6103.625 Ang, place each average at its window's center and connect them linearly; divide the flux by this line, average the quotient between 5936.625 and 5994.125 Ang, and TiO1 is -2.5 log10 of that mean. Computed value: 0.04 mag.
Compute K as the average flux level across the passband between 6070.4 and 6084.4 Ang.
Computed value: 9.27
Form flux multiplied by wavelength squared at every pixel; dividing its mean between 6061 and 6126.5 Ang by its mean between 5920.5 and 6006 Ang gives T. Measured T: 1.1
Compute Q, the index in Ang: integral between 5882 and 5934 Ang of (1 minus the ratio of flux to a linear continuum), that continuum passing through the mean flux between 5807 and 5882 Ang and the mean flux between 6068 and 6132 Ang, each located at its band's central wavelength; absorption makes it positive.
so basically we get 5.1 Ang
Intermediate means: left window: 9.02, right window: 8.99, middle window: 8.13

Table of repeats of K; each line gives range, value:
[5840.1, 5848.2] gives 9.17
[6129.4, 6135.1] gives 8.72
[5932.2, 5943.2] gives 8.79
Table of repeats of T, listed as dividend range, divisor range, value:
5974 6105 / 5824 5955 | 1.08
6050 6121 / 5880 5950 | 1.14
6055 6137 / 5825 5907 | 1.13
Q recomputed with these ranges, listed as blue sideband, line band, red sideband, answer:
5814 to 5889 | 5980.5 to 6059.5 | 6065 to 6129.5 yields 2.3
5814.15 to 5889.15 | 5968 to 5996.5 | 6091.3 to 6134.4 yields 0.6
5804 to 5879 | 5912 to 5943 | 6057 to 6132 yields 1.2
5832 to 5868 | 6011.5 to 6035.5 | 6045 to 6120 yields 0.9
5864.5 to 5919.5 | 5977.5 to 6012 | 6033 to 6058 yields 0.7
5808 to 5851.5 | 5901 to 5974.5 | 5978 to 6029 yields 1.0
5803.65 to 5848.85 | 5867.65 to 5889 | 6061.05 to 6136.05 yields 0.8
